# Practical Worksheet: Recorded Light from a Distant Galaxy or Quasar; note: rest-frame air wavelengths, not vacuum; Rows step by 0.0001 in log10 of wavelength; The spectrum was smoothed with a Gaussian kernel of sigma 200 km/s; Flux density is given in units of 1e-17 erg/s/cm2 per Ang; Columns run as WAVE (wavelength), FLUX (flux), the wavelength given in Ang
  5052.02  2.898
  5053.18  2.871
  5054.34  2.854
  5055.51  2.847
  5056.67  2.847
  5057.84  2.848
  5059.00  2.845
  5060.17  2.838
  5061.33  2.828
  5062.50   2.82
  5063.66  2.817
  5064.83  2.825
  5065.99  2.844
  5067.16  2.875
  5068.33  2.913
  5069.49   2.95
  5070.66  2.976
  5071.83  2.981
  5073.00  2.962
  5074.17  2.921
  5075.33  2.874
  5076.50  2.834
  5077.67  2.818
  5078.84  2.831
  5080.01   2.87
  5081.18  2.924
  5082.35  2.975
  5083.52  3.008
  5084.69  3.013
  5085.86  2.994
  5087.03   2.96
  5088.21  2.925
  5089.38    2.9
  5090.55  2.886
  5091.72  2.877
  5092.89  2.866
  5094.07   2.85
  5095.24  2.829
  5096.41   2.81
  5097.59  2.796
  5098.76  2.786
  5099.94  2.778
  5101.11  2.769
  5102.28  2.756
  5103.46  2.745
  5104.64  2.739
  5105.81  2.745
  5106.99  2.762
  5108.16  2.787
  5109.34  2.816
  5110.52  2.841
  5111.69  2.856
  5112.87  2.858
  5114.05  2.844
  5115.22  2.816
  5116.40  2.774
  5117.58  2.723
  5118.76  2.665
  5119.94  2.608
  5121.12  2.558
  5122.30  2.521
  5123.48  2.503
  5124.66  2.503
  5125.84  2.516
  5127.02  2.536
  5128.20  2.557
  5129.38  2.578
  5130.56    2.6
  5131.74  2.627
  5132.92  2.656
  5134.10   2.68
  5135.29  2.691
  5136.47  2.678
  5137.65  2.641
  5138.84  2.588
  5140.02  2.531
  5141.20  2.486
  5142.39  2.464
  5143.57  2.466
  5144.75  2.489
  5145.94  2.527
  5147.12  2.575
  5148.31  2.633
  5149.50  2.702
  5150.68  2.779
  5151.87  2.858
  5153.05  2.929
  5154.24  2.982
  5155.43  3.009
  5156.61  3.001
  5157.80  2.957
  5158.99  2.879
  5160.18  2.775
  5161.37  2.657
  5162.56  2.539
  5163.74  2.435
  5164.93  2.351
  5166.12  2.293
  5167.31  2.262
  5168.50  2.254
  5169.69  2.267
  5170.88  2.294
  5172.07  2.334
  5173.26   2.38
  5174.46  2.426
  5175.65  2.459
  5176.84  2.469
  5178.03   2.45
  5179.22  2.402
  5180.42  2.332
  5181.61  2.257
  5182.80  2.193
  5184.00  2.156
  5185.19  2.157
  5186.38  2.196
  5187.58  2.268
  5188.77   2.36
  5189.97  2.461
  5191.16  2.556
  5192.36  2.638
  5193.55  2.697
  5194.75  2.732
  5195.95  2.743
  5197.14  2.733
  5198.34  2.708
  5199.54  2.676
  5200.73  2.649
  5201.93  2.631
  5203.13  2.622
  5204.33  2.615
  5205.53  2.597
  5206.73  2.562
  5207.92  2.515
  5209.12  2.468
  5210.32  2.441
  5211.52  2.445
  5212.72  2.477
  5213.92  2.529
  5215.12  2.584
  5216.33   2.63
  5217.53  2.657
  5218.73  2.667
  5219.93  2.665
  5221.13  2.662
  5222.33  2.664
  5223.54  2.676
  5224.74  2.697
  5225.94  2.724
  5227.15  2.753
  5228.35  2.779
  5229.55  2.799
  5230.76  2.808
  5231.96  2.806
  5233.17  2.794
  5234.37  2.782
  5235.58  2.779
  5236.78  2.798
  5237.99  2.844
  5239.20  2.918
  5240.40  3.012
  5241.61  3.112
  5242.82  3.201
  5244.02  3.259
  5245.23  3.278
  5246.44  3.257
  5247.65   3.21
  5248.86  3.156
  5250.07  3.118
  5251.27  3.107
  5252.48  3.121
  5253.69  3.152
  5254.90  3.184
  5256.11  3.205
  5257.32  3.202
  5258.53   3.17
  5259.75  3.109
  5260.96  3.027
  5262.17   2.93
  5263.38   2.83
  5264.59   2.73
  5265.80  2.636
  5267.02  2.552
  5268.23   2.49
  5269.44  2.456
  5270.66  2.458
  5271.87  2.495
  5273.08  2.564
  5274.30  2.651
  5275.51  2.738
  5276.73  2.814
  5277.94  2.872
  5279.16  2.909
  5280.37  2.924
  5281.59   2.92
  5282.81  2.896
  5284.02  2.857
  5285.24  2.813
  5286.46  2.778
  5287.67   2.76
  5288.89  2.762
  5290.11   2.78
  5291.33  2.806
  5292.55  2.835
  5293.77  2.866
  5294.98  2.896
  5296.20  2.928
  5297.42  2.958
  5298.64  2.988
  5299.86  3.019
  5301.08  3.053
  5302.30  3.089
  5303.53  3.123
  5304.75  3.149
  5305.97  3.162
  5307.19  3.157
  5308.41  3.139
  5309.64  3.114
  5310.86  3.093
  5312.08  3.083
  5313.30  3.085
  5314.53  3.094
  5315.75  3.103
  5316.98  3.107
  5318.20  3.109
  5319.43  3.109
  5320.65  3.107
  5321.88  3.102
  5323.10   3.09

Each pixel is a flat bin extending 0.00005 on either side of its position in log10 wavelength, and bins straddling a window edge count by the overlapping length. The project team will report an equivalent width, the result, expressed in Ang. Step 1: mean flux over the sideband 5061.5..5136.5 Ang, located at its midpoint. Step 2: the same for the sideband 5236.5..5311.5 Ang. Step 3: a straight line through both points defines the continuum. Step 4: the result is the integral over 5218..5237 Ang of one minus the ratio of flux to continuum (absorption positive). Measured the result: 1.1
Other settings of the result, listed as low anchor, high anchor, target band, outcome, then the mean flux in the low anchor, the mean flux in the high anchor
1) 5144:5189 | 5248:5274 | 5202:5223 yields 0.90 Ang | 2.51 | 2.89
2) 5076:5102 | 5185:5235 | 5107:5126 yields 0.75 Ang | 2.88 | 2.61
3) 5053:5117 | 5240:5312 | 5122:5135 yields 1.37 Ang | 2.86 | 2.95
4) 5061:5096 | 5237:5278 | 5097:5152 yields 4.57 Ang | 2.9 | 2.94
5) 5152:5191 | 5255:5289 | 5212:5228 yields -0.03 Ang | 2.48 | 2.81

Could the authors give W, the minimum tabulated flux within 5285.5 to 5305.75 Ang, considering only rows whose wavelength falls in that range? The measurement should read 2.76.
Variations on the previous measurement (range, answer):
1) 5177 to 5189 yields 2.156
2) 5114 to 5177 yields 2.254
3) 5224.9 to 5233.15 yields 2.724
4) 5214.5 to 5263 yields 2.584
